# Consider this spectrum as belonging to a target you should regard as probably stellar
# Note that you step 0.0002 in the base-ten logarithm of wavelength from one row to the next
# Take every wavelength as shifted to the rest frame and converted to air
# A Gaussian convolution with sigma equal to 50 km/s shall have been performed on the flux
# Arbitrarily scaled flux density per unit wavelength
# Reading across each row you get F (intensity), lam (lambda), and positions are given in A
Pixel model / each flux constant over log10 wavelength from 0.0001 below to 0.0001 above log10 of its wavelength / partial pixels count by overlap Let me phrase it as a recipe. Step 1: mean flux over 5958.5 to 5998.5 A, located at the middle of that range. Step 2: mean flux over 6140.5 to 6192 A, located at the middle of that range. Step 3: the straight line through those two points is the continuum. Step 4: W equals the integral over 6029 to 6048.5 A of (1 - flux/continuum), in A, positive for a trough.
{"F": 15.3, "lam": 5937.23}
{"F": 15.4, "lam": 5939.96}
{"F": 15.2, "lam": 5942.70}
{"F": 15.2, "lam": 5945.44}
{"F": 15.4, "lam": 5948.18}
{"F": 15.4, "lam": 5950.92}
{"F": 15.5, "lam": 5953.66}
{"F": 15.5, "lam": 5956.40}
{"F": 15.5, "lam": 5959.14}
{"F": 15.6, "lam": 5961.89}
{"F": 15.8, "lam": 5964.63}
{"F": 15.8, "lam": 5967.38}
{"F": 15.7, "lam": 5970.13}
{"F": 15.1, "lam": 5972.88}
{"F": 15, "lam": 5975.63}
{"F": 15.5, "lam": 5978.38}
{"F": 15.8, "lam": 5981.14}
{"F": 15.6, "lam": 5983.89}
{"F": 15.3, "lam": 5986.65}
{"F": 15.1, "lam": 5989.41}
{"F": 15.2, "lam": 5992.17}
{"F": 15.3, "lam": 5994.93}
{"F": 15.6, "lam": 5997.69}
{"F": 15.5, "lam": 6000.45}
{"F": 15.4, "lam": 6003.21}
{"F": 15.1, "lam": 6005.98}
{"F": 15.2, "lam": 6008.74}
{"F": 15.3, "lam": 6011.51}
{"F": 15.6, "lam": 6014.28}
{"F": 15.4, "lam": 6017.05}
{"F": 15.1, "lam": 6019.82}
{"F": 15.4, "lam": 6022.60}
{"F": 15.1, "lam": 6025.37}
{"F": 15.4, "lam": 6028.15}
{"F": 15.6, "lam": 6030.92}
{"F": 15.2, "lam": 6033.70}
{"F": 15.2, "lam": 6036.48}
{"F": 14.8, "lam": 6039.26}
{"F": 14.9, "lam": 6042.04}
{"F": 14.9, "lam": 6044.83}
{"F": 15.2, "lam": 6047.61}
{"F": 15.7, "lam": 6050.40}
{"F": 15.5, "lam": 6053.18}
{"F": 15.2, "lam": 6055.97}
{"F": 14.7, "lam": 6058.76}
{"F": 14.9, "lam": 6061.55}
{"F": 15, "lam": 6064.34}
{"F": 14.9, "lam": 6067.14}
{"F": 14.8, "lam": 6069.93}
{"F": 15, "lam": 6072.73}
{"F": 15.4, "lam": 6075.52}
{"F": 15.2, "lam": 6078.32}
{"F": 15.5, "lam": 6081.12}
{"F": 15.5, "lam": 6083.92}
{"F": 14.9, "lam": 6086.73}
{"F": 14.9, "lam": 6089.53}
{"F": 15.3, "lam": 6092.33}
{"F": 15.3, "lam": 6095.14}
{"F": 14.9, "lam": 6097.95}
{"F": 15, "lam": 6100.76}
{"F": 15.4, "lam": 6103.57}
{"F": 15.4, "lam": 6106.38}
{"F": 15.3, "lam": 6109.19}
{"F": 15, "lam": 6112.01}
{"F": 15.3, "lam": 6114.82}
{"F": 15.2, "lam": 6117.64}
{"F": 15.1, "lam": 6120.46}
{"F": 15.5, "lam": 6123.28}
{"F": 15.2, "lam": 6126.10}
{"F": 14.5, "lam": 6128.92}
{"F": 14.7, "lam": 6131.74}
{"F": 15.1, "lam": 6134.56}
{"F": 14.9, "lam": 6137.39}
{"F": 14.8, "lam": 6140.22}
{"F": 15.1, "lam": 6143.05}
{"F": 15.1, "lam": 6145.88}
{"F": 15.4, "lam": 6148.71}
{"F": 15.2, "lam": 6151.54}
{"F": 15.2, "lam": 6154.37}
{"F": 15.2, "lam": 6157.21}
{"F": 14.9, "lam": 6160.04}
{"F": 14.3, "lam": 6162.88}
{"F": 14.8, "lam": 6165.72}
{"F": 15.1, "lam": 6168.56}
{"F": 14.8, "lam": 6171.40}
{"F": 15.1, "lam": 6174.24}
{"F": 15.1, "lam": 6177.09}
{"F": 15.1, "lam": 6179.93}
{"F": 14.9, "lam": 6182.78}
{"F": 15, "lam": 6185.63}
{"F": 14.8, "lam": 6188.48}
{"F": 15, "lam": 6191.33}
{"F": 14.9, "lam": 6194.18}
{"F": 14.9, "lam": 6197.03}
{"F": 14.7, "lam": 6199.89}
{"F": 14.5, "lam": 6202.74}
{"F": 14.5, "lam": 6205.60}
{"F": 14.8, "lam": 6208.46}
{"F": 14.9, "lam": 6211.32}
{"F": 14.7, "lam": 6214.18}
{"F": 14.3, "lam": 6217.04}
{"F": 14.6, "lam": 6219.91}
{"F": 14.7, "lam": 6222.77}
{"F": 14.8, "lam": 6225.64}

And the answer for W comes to 0.2 A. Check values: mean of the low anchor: 15.5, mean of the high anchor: 15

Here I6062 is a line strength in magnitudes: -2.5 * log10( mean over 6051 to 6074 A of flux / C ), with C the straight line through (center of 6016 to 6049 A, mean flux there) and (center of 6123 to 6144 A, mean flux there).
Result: 0.01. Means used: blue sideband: 15.2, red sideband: 14.9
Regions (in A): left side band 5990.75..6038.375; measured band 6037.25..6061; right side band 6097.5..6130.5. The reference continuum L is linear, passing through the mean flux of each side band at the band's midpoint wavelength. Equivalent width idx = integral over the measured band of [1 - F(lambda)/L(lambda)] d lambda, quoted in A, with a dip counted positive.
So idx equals 0.2 A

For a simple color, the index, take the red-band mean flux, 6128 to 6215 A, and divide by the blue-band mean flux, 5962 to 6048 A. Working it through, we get 0.97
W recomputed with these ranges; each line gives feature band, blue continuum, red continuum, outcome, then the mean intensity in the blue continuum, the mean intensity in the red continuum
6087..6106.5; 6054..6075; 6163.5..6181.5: -0.23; 15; 15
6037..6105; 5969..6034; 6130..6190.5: 0.32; 15.4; 15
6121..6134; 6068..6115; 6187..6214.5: 0.05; 15.2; 14.8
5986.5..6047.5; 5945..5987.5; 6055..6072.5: -0.25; 15.5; 14.9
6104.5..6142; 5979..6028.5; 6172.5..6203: -0.01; 15.4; 14.9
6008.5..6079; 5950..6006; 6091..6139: 0.54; 15.5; 15.1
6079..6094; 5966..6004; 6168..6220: -0.09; 15.4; 14.8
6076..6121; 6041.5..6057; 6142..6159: 0.06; 15.3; 15.2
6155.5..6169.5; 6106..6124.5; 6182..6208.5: 0.11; 15.2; 14.8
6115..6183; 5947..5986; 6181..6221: -0.45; 15.5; 14.8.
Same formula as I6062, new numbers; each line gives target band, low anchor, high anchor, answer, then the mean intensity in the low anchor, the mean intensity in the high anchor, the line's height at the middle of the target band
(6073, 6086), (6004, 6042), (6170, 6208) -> -0.02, 15.3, 14.9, 15.1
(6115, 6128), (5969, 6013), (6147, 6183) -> -0.01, 15.4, 15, 15.1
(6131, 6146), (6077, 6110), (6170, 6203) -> 0.01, 15.2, 14.9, 15.1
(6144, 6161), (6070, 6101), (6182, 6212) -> -0.02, 15.2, 14.8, 14.9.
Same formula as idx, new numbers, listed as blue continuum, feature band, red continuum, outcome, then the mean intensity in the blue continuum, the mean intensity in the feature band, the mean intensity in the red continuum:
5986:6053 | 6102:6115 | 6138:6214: -0.2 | 15.3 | 15.3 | 14.9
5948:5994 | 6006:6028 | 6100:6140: 0.1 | 15.5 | 15.3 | 15.1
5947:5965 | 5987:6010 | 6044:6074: 0.1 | 15.5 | 15.3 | 15.1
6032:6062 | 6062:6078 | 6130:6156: 0.1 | 15.1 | 15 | 15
